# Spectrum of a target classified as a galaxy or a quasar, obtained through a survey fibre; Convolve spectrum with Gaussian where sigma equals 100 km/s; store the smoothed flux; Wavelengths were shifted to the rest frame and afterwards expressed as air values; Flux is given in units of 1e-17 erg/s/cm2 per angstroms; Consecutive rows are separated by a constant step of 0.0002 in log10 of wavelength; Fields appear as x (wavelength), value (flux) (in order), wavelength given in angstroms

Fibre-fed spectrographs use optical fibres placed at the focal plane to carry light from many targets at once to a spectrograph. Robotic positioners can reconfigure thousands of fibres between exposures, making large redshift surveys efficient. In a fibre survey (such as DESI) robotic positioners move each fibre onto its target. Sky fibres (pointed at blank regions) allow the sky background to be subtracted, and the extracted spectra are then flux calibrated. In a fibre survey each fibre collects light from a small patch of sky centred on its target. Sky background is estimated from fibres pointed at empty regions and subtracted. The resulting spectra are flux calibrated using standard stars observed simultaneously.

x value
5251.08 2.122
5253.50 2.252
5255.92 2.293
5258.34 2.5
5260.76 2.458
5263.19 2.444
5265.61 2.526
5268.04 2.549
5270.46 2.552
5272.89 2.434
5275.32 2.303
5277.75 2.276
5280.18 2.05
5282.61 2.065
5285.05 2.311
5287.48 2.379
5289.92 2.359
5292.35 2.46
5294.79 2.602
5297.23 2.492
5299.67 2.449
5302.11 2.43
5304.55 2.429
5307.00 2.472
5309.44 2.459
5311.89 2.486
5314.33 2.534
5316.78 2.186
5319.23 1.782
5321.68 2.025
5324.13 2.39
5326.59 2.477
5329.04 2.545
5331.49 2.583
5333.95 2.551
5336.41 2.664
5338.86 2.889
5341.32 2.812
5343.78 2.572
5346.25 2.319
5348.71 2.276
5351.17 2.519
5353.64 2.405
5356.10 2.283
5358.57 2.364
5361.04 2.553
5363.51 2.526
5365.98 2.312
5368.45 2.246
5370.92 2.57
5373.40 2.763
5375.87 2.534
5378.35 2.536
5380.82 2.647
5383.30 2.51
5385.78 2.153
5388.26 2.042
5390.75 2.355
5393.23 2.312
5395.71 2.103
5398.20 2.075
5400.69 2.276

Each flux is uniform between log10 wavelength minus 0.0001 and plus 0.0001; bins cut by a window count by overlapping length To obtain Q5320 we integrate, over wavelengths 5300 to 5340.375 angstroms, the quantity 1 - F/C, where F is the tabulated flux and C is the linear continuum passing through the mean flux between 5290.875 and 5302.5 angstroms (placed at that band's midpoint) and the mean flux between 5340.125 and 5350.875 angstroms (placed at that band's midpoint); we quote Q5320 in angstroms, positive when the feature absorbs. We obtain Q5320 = 0.9 angstroms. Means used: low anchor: 2.49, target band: 2.43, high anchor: 2.5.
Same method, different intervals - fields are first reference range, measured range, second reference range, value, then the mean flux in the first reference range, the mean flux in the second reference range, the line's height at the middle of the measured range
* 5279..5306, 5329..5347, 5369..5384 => -1.1 angstroms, 2.37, 2.58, 2.48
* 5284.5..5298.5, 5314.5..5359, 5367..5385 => 1.1 angstroms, 2.44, 2.53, 2.49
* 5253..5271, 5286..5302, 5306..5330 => -0.5 angstroms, 2.45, 2.33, 2.38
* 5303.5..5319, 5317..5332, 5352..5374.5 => 0.8 angstroms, 2.39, 2.45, 2.4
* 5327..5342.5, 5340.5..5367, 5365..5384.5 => 1.5 angstroms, 2.66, 2.52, 2.6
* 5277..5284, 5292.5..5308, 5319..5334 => -1.8 angstroms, 2.12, 2.36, 2.22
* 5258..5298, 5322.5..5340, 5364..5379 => -0.9 angstroms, 2.39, 2.49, 2.45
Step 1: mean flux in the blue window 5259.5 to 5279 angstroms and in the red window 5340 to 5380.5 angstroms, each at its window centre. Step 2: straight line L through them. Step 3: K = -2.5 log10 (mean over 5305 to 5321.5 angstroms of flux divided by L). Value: 0.07 mag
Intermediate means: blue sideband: 2.44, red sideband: 2.48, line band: 2.31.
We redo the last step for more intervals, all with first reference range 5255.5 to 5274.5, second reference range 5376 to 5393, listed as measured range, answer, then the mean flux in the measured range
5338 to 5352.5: -0.06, 2.55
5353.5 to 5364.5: -0.01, 2.43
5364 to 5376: -0.04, 2.48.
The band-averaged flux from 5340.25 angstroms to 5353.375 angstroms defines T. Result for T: 2.49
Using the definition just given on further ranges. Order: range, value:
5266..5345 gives 2.43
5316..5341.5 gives 2.44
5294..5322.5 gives 2.36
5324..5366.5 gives 2.51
